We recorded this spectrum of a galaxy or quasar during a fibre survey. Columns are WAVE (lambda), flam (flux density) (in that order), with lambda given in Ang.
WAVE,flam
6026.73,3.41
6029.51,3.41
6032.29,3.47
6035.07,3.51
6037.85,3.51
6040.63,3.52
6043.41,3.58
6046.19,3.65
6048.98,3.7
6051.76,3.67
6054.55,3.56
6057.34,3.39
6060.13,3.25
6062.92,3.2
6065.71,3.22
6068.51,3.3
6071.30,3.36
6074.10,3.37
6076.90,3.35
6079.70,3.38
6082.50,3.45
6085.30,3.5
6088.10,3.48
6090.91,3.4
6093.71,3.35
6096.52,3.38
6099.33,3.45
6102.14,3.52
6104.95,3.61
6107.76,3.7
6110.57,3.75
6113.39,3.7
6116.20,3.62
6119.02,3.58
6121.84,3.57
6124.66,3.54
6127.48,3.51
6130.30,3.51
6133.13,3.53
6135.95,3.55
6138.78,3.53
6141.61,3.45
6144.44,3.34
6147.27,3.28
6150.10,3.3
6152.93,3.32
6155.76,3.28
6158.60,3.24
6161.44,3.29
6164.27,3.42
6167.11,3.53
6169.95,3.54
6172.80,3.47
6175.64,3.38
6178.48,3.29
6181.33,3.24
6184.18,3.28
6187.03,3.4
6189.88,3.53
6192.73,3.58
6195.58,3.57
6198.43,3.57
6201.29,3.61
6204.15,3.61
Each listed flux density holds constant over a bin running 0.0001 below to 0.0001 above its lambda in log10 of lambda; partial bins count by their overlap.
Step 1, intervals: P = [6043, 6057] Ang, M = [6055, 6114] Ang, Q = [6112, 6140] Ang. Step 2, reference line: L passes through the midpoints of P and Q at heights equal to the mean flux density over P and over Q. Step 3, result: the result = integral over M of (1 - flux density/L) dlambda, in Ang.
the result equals 2.63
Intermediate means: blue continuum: 3.62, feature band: 3.43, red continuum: 3.56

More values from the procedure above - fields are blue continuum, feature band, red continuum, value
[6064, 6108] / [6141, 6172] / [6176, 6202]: 0.7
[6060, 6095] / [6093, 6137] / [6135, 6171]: -2.4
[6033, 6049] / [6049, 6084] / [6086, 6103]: 1.1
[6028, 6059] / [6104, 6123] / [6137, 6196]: -1.1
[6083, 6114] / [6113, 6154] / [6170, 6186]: -0.4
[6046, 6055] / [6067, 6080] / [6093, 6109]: 0.9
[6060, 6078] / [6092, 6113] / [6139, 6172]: -1.4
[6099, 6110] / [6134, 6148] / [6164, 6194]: 0.3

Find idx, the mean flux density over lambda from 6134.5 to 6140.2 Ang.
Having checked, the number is 3.54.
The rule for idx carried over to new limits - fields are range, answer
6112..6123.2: 3.62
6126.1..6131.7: 3.51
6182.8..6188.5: 3.34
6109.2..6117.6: 3.69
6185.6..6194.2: 3.5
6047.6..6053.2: 3.69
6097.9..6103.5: 3.48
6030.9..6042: 3.5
